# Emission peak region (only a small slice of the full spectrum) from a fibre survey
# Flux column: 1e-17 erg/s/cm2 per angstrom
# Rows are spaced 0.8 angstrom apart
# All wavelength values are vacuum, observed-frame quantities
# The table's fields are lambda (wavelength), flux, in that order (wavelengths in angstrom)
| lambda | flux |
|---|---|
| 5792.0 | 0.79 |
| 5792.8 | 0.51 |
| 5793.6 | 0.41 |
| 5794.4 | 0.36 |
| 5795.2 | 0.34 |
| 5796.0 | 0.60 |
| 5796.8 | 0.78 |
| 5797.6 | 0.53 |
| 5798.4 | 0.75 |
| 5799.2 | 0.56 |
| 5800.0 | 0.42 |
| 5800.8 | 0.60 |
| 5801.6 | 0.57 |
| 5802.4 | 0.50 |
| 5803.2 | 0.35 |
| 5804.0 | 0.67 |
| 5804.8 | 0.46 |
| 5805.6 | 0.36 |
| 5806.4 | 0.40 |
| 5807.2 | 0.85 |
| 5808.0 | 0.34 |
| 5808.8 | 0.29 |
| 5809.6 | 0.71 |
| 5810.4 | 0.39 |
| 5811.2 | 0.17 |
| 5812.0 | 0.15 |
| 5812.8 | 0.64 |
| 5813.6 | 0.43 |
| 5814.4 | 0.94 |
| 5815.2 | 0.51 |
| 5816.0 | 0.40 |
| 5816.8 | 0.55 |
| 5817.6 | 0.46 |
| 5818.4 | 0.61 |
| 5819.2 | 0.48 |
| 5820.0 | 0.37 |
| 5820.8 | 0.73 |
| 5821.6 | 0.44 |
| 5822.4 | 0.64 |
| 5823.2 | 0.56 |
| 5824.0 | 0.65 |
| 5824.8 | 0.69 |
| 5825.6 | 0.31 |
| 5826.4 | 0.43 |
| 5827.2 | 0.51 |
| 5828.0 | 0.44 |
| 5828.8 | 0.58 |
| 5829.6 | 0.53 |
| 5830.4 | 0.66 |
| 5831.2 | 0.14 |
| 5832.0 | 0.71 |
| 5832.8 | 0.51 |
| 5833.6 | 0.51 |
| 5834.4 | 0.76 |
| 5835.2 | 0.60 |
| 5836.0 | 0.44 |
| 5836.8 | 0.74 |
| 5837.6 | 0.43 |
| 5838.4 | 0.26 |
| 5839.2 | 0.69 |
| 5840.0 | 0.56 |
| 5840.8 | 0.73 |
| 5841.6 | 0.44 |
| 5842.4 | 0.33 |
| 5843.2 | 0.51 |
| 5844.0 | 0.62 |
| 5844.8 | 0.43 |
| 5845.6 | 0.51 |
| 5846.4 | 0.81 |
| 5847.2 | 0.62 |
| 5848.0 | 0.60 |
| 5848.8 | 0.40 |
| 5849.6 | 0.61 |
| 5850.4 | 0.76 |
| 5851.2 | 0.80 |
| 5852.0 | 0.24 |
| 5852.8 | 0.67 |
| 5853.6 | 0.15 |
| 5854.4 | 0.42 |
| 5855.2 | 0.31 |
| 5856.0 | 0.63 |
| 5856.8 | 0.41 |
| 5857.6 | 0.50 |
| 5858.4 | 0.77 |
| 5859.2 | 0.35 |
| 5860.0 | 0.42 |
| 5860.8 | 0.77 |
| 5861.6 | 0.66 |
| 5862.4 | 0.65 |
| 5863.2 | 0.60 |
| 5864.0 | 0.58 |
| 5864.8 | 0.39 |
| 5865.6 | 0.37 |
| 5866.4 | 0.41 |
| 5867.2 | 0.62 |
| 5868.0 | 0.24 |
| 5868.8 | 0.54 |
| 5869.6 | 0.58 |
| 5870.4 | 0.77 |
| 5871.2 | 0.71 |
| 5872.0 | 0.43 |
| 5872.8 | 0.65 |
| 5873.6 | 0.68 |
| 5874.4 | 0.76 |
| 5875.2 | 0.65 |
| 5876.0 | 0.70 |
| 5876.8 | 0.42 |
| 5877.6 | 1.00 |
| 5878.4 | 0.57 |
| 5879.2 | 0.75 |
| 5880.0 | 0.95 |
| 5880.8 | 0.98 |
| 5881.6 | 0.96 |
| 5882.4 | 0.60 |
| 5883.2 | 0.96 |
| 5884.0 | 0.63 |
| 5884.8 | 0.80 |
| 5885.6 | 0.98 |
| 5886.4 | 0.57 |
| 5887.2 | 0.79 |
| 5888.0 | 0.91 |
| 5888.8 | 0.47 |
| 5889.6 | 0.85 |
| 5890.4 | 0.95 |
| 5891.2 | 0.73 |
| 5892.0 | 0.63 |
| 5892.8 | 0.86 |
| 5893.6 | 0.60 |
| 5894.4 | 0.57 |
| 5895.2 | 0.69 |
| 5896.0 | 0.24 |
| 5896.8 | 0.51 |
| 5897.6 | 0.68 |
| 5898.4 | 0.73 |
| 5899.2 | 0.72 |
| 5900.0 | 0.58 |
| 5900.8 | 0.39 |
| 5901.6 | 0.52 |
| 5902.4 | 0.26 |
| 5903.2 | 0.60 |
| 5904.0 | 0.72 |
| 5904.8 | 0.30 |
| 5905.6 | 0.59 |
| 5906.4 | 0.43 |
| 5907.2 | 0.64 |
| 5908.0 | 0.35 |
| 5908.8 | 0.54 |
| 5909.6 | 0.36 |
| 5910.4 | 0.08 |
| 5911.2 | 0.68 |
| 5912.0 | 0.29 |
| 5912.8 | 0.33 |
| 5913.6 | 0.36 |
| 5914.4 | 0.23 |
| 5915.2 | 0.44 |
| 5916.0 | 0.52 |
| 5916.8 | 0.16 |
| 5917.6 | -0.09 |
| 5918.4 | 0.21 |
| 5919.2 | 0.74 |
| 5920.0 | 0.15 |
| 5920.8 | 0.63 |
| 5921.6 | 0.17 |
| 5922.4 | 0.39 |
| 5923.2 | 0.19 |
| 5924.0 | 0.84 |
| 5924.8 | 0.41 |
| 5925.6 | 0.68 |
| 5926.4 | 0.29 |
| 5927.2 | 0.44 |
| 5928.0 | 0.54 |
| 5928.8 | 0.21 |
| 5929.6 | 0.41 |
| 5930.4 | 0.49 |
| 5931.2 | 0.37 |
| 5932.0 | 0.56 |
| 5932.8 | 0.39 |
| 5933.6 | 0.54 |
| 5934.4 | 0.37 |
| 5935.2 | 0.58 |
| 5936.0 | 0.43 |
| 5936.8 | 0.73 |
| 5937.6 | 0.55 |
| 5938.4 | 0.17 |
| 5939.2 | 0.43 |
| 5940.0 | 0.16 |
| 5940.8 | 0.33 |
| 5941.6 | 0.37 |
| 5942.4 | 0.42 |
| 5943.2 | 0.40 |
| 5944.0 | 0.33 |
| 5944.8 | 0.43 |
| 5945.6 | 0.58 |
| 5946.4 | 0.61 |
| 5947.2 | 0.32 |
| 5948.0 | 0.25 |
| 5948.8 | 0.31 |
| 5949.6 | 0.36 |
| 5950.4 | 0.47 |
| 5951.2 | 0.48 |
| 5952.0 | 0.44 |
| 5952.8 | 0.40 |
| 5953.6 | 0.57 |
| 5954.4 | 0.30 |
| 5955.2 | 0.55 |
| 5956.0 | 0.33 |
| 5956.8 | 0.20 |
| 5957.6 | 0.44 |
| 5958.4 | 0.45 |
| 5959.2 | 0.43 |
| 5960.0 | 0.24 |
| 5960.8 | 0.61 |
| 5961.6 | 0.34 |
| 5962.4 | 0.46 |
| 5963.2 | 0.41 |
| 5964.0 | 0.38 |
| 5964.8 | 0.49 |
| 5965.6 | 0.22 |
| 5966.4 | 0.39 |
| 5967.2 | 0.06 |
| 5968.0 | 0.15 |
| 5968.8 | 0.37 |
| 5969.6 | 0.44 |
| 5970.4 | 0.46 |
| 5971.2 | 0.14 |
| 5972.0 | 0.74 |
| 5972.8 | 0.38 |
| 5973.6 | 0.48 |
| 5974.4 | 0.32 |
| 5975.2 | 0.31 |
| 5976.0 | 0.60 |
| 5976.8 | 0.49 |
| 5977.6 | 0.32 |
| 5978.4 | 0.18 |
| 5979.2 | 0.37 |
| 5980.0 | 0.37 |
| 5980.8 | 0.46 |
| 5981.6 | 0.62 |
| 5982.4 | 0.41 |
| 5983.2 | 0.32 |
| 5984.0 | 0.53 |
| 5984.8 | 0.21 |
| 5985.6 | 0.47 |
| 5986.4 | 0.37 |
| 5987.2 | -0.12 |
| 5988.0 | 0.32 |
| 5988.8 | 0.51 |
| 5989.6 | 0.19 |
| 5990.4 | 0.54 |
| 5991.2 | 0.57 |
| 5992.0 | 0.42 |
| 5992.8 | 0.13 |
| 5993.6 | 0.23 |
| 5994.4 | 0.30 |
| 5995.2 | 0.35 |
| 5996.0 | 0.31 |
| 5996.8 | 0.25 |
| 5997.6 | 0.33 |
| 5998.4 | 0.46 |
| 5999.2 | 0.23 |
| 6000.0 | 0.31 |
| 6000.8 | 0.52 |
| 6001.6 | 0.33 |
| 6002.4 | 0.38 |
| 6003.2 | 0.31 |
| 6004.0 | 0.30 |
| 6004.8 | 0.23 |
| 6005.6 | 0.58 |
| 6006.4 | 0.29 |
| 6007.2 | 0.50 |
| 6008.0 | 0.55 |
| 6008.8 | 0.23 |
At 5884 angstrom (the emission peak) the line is C III] 1909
